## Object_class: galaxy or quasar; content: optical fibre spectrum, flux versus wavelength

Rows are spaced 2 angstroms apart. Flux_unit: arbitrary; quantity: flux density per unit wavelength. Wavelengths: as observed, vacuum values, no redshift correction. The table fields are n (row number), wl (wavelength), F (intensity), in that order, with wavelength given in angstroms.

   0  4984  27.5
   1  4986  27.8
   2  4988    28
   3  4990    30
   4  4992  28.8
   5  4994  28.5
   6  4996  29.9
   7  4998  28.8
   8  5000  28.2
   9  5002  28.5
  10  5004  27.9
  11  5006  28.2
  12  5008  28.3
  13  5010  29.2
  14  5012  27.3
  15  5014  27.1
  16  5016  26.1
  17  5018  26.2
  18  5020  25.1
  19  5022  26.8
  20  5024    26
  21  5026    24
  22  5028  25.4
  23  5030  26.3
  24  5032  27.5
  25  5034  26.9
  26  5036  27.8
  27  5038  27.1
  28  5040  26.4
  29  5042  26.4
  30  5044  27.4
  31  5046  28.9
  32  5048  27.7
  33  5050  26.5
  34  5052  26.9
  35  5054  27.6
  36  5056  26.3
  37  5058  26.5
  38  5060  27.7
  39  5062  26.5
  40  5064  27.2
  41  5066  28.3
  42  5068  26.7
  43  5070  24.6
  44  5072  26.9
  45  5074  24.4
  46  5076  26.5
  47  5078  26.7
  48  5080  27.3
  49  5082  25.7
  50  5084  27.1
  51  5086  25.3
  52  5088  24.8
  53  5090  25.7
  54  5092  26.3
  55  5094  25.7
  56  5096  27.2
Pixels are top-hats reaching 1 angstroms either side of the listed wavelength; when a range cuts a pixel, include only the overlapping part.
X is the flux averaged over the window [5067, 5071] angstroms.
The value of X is 25.6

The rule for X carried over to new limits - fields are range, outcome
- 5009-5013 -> 28.2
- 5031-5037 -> 27.4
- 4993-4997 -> 29.2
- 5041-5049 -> 27.6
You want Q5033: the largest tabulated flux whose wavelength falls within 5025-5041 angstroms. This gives 27.8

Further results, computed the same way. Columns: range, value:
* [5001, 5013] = 29.2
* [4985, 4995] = 30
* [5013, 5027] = 27.1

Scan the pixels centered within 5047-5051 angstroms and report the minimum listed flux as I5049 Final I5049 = 26.5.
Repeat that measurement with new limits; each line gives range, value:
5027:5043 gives 25.4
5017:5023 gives 25.1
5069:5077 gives 24.4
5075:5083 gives 25.7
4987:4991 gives 28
